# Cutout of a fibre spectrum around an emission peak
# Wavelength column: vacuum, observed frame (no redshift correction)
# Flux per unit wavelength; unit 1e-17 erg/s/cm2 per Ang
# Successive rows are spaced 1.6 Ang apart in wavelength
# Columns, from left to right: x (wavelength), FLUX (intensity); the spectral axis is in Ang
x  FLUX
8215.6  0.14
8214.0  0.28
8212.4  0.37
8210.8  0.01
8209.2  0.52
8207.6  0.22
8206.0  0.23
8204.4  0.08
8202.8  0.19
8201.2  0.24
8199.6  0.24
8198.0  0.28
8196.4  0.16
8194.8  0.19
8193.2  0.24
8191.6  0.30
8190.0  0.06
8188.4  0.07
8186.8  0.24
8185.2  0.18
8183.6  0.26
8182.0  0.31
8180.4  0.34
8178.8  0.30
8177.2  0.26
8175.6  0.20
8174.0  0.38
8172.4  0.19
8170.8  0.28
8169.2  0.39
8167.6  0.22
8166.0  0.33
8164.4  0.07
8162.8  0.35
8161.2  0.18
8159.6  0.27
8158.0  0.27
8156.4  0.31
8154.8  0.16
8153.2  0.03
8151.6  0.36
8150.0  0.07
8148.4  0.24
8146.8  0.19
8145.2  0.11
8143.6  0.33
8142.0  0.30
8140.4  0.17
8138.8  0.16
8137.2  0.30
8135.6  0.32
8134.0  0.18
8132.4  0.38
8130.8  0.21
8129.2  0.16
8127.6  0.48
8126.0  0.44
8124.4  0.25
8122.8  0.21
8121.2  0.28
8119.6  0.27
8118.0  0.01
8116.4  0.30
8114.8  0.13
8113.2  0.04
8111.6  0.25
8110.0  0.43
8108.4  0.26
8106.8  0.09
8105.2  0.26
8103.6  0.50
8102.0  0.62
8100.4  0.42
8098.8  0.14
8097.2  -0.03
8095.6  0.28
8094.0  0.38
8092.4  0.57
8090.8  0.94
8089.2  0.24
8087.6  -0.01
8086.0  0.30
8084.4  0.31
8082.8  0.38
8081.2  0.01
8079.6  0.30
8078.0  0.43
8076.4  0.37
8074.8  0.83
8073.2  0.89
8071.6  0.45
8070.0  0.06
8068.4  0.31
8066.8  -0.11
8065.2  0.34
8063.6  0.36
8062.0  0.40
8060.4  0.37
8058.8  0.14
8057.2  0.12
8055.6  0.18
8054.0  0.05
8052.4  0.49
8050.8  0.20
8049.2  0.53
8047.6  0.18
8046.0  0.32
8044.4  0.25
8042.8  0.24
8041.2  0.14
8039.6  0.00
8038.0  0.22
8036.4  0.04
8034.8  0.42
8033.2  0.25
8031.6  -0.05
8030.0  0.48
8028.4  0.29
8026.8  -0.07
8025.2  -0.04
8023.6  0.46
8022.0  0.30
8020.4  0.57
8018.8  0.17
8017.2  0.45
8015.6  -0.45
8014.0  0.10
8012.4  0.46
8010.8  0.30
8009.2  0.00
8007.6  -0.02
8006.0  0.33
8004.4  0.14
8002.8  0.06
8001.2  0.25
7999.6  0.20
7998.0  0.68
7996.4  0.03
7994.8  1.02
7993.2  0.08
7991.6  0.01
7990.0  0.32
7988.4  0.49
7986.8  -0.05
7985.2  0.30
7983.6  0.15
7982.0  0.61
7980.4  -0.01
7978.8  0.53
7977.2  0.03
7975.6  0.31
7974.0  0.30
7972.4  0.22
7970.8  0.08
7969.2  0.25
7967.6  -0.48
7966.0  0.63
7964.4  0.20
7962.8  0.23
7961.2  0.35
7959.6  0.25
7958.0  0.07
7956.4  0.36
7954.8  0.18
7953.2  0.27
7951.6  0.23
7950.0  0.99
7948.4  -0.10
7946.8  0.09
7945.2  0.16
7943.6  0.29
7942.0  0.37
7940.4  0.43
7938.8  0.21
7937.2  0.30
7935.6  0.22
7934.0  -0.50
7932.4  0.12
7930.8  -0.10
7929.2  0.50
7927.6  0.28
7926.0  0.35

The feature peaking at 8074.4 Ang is [S II] 6716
